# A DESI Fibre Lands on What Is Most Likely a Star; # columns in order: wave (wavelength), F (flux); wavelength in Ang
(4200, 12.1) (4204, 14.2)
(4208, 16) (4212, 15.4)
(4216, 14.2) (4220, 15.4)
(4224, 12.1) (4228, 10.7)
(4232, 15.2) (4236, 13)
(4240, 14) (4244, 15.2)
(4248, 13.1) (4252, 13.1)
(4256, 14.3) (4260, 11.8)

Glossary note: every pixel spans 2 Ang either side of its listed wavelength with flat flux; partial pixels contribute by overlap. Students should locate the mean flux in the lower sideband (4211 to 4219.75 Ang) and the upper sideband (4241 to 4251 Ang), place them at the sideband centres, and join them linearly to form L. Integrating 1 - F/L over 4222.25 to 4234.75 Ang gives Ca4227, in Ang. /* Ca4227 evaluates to 1.5 Ang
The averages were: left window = 14.9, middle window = 12.7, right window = 14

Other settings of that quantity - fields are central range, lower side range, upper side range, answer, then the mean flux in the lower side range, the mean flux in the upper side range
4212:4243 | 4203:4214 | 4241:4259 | 2.0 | 15.3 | 13.8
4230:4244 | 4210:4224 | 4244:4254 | -0.3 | 14.6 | 13.5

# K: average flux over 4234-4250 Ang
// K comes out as 13.8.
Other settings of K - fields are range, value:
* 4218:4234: 13.3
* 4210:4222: 15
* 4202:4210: 15.1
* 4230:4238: 14.1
